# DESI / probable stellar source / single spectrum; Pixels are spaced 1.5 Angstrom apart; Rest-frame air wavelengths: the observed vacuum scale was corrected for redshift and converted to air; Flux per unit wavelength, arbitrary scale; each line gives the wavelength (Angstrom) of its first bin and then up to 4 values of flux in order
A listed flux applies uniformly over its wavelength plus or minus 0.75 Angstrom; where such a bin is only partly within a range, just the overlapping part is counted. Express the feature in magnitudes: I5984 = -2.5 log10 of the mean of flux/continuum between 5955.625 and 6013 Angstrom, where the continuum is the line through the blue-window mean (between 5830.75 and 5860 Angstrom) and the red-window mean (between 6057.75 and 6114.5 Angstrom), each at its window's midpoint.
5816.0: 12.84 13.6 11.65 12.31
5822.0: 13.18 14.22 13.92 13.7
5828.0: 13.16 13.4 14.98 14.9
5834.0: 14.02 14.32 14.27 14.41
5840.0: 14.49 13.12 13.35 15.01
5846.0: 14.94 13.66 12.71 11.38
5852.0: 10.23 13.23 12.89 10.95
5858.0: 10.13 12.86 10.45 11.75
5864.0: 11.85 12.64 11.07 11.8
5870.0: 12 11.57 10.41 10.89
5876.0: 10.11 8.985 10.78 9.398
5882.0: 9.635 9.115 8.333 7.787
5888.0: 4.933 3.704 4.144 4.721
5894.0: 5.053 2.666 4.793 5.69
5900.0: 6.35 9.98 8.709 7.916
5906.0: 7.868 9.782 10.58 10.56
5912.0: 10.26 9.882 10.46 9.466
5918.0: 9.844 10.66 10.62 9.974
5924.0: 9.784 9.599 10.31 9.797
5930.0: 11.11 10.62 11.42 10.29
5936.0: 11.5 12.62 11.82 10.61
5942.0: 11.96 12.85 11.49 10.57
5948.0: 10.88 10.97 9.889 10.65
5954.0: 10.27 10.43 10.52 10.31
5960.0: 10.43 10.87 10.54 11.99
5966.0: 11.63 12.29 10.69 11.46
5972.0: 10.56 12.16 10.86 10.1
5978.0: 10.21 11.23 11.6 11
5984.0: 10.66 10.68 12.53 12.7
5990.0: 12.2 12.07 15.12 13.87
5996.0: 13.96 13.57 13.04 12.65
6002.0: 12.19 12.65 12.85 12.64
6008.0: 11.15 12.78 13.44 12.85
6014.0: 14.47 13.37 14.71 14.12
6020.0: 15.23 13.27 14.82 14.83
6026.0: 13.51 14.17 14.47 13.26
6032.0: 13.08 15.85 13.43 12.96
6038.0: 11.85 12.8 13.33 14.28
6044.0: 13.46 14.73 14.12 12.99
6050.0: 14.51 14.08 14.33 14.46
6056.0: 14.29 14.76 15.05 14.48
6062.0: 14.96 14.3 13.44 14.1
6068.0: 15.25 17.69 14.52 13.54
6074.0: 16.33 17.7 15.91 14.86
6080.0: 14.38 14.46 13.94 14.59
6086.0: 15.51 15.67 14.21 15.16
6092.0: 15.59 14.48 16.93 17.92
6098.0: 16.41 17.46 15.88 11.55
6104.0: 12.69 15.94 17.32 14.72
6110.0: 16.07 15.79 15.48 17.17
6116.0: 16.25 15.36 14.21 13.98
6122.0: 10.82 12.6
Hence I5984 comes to 0.21 mag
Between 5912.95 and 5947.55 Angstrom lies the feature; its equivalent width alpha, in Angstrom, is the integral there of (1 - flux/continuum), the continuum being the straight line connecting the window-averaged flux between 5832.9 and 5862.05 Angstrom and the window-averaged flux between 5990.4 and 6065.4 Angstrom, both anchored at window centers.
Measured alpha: 6.7 Angstrom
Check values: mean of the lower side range 13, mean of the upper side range 13.7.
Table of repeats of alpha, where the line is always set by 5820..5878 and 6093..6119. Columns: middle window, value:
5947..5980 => 7.4 Angstrom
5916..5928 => 3.1 Angstrom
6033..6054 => 1.7 Angstrom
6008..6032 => 1.4 Angstrom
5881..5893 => 5.9 Angstrom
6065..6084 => 0.2 Angstrom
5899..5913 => 4.5 Angstrom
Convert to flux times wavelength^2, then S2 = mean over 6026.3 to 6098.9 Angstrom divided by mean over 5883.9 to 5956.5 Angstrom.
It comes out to 1.7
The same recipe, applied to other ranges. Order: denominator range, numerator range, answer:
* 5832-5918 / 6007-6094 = 1.48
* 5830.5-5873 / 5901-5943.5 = 0.83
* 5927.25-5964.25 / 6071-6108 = 1.47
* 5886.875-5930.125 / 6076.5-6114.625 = 1.99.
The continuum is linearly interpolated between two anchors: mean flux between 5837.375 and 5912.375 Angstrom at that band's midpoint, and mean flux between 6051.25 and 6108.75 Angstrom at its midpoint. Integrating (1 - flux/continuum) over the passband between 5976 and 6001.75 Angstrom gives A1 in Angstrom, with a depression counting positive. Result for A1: 1.3 Angstrom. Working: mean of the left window 10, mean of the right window 15.1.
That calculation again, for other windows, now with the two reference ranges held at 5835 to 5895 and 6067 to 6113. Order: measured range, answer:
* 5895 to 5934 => 8.57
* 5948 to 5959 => 1.86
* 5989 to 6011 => 1.02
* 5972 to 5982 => 1.60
